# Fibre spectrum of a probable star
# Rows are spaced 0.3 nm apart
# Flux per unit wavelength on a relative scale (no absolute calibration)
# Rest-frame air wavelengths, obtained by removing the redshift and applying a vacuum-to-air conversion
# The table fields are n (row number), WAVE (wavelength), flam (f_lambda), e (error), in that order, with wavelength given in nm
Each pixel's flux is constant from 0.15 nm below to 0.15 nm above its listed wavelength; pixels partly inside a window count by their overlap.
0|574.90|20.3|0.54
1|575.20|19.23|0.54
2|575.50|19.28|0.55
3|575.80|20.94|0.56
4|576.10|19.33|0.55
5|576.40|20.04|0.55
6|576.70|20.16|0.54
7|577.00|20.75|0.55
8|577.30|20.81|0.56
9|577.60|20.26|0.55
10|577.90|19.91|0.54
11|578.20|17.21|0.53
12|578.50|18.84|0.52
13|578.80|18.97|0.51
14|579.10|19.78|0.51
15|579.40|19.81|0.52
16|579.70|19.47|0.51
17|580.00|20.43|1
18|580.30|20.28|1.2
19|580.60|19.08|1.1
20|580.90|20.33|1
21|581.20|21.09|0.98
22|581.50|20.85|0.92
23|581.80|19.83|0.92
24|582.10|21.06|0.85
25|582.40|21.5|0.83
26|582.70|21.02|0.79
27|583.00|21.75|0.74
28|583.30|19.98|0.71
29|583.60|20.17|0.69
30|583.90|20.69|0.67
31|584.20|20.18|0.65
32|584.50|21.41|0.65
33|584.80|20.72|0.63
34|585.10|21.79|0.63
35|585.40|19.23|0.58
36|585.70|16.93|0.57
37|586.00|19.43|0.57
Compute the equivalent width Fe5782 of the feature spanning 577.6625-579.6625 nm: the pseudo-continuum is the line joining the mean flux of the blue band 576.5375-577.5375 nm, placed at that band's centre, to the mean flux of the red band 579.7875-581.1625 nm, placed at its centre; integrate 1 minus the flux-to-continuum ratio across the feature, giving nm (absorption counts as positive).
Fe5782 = 0.11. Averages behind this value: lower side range 20.5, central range 19.2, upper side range 20.1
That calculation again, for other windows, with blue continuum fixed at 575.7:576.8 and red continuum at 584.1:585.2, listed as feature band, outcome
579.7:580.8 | 0.03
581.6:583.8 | 0.01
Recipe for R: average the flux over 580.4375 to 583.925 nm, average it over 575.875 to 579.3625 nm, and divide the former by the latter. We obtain 1.0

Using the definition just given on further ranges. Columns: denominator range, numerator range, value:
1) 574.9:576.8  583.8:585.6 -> 1.04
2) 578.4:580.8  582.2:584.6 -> 1.06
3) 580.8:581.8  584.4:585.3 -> 1.03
